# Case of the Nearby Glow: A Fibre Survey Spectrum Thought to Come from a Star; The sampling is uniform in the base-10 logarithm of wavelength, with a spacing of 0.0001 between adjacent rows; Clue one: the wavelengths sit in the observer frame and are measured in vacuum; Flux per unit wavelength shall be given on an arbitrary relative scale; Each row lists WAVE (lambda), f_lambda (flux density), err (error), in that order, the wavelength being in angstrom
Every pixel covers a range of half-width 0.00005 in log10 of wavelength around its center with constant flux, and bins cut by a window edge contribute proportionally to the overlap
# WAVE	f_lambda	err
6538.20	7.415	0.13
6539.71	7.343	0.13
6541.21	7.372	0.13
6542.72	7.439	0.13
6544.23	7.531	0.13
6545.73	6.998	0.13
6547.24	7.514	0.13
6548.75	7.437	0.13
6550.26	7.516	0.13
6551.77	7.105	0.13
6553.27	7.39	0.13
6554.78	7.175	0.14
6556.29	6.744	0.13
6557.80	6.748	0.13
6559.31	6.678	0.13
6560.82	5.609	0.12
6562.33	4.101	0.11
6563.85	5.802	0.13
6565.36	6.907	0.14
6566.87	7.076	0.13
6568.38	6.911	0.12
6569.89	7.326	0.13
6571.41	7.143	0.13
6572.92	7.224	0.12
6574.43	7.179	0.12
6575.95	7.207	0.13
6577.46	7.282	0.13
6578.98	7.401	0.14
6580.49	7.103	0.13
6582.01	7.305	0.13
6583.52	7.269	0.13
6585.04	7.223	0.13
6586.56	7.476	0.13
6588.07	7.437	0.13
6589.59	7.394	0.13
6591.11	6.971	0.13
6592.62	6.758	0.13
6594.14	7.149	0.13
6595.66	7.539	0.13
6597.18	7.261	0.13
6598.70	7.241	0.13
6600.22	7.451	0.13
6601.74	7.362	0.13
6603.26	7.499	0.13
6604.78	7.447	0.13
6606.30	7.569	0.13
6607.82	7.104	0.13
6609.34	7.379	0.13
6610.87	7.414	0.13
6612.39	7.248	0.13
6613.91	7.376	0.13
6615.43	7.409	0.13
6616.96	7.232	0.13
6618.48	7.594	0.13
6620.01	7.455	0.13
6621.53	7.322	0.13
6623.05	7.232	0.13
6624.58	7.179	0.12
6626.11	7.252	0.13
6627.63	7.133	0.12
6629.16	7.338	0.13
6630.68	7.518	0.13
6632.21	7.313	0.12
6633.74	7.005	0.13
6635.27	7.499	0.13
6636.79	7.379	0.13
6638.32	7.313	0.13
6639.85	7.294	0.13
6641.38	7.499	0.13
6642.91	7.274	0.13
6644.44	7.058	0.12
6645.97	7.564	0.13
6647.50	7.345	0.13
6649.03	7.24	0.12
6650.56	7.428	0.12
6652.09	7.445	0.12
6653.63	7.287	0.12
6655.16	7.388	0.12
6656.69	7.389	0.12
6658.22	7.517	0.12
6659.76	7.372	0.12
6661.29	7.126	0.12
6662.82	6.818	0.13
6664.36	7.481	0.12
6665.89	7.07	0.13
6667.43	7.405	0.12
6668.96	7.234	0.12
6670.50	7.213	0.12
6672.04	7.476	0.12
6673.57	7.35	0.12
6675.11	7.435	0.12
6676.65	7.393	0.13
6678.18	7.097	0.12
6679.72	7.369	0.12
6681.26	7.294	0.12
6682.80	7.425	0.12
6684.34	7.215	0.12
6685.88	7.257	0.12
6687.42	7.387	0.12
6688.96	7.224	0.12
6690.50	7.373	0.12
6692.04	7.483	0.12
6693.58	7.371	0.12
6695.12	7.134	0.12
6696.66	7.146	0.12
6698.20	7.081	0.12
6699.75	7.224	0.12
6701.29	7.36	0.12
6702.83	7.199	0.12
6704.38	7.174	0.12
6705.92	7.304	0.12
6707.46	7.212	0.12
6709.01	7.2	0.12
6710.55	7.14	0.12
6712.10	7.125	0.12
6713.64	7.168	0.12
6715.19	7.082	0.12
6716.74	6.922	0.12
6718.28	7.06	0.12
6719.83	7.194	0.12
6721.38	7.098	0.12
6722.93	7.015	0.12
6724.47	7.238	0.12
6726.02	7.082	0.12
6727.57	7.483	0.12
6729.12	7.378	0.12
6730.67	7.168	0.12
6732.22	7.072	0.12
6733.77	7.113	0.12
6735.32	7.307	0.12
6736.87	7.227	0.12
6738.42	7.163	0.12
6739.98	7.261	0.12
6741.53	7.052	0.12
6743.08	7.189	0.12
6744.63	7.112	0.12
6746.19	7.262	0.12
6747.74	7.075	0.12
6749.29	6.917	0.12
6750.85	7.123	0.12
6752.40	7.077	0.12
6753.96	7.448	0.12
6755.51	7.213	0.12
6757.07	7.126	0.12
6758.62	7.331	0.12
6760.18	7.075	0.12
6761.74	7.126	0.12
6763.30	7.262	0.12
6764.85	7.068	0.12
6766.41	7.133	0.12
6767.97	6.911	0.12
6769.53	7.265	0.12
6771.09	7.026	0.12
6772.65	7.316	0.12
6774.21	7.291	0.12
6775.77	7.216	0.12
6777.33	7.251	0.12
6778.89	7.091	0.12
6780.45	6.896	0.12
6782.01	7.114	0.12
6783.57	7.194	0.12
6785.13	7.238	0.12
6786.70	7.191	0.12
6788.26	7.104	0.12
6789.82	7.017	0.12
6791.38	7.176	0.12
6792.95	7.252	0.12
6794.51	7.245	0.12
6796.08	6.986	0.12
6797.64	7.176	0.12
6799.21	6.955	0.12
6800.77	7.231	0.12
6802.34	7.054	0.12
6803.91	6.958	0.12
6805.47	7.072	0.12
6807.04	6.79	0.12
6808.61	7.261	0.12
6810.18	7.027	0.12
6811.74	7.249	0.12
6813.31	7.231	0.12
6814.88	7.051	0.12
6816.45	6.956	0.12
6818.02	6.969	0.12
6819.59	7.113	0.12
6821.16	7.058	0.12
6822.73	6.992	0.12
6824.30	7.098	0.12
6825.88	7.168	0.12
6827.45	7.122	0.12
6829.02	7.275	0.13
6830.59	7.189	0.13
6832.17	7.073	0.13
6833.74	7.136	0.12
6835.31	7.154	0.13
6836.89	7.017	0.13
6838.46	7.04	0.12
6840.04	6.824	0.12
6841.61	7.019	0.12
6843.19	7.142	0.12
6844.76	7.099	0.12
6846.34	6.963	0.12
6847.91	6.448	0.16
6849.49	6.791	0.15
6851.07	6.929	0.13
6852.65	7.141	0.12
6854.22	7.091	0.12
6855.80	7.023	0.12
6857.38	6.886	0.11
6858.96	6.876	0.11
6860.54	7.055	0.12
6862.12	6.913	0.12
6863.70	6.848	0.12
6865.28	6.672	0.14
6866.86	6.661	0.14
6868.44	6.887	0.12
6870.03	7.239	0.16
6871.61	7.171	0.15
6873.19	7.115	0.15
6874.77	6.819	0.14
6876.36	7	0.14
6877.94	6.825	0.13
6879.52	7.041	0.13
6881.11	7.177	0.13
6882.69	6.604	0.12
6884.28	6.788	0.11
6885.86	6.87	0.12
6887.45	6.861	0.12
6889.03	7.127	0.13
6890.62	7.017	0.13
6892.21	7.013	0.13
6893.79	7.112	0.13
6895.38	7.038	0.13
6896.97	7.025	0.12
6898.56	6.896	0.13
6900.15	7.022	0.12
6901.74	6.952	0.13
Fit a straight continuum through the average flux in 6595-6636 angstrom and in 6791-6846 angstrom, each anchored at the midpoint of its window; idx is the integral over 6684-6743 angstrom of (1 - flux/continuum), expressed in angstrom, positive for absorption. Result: 0.2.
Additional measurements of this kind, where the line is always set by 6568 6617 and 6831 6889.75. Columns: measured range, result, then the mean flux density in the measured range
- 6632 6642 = -0.1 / 7.33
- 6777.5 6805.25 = -0.3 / 7.11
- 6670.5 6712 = -0.7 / 7.28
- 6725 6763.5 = -0.5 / 7.18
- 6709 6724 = 0.1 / 7.1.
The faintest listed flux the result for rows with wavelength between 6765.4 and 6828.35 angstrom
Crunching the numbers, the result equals 6.79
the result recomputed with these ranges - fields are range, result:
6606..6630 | 7.104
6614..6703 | 6.818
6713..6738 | 6.922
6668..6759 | 6.917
